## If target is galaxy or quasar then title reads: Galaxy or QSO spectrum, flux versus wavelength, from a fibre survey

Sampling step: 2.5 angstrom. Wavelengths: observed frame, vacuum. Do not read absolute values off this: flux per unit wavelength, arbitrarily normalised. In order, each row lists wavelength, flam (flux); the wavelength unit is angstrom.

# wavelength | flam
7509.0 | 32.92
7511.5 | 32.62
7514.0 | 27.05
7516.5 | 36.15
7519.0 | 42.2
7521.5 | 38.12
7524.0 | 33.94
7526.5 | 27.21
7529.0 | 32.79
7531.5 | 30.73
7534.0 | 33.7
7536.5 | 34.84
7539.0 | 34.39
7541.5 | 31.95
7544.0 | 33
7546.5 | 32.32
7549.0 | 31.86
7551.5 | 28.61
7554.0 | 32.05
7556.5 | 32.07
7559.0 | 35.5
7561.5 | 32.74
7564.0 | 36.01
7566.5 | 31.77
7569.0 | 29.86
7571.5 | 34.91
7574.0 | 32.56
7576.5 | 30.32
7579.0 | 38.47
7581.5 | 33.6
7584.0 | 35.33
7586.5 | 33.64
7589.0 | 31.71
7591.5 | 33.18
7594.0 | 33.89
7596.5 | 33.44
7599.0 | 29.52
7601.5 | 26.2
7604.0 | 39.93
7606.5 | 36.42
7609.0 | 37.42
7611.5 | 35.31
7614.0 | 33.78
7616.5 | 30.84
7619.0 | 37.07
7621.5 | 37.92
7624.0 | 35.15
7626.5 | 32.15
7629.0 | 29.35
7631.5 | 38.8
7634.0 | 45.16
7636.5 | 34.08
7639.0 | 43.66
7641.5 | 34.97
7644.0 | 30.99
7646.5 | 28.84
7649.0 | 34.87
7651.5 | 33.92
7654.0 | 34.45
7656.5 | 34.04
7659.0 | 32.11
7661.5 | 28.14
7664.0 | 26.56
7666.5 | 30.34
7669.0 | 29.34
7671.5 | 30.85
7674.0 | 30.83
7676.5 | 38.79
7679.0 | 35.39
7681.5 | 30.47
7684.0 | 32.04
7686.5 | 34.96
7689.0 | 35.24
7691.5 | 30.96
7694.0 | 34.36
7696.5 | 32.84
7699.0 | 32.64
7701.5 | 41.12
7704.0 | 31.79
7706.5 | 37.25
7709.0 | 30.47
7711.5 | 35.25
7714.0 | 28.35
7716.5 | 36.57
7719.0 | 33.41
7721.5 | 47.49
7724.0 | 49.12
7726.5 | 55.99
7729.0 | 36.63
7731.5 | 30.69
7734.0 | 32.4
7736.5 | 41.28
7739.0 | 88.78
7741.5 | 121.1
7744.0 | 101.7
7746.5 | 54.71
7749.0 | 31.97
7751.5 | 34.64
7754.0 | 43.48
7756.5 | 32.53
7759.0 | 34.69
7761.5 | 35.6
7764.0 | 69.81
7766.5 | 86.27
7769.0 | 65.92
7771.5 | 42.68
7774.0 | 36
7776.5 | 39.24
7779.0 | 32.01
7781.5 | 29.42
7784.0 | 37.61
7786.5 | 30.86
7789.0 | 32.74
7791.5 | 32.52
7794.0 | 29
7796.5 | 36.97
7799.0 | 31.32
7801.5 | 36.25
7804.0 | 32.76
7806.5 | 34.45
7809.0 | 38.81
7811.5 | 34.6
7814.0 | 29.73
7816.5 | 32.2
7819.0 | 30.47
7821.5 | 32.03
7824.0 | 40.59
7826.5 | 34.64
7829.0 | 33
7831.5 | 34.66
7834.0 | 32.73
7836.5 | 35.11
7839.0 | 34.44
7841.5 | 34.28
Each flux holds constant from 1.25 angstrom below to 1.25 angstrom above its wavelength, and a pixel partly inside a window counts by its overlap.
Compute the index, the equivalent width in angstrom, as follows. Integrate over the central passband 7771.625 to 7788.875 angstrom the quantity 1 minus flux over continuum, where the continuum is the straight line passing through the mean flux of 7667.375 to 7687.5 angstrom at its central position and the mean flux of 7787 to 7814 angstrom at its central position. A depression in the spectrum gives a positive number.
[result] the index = -0.59 angstrom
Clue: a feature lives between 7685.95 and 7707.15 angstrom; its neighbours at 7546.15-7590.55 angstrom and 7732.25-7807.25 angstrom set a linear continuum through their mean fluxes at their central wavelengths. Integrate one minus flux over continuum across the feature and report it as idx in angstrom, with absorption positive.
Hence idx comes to 3.6 angstrom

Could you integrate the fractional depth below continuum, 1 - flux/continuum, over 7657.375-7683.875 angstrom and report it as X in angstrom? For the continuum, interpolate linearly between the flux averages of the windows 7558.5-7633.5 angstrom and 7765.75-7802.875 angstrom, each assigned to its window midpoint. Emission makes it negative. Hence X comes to 3.5 angstrom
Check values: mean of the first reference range 34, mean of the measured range 31.4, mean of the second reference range 39.3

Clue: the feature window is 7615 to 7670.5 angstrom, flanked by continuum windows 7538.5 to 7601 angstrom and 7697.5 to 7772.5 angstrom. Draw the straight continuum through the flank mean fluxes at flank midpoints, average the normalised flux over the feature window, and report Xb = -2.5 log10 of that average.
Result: 0.17 mag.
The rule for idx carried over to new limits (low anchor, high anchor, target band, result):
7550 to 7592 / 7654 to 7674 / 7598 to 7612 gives -0.89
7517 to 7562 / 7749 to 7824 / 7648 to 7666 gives 1.91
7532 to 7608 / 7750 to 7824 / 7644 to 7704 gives 5.04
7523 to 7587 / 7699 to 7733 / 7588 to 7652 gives 0.47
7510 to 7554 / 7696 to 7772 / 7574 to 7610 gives 3.54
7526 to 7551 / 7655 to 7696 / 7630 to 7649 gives -2.49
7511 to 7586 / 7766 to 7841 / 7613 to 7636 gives -0.91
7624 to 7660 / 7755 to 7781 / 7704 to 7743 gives -3.51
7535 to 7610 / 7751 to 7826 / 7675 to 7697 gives 1.29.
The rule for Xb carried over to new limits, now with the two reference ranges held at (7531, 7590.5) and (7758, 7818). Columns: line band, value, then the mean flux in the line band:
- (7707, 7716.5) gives 0.14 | 32.5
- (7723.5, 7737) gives -0.08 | 40.6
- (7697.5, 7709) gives 0.06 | 35.1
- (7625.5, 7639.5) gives -0.06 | 36.9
